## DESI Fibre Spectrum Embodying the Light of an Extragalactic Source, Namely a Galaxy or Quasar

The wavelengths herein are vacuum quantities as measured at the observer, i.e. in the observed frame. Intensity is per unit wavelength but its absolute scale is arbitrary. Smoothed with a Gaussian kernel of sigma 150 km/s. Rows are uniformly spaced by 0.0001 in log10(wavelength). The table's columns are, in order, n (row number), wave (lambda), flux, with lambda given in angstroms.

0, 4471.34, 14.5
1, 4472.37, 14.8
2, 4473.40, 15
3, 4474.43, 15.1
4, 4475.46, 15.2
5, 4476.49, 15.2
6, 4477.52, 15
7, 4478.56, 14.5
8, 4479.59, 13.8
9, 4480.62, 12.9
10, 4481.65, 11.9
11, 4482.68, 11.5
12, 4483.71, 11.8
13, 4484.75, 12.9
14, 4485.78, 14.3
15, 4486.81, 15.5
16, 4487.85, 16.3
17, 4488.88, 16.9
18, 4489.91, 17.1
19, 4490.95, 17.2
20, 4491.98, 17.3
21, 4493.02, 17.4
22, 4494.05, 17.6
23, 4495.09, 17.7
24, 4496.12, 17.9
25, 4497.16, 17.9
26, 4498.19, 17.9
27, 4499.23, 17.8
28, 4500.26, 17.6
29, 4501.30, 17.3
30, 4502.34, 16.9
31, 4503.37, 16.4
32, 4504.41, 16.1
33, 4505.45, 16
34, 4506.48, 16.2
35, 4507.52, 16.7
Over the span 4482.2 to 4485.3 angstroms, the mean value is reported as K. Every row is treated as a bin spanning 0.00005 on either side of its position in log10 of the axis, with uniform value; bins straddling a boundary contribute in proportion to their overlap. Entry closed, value 12.1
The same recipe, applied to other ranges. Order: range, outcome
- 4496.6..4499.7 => 17.9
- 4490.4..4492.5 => 17.2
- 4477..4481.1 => 14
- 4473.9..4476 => 15.2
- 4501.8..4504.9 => 16.5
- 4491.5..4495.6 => 17.5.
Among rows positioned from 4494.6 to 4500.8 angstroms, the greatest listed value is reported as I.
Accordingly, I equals 17.9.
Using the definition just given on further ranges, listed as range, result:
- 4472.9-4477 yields 15.2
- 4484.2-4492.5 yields 17.3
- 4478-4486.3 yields 14.5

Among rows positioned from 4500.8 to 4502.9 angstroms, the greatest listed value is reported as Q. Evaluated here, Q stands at 17.3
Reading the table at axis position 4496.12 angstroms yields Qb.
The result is 17.9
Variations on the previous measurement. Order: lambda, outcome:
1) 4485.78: 14.3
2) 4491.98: 17.3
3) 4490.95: 17.2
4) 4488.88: 16.9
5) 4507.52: 16.7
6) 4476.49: 15.2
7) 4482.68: 11.5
